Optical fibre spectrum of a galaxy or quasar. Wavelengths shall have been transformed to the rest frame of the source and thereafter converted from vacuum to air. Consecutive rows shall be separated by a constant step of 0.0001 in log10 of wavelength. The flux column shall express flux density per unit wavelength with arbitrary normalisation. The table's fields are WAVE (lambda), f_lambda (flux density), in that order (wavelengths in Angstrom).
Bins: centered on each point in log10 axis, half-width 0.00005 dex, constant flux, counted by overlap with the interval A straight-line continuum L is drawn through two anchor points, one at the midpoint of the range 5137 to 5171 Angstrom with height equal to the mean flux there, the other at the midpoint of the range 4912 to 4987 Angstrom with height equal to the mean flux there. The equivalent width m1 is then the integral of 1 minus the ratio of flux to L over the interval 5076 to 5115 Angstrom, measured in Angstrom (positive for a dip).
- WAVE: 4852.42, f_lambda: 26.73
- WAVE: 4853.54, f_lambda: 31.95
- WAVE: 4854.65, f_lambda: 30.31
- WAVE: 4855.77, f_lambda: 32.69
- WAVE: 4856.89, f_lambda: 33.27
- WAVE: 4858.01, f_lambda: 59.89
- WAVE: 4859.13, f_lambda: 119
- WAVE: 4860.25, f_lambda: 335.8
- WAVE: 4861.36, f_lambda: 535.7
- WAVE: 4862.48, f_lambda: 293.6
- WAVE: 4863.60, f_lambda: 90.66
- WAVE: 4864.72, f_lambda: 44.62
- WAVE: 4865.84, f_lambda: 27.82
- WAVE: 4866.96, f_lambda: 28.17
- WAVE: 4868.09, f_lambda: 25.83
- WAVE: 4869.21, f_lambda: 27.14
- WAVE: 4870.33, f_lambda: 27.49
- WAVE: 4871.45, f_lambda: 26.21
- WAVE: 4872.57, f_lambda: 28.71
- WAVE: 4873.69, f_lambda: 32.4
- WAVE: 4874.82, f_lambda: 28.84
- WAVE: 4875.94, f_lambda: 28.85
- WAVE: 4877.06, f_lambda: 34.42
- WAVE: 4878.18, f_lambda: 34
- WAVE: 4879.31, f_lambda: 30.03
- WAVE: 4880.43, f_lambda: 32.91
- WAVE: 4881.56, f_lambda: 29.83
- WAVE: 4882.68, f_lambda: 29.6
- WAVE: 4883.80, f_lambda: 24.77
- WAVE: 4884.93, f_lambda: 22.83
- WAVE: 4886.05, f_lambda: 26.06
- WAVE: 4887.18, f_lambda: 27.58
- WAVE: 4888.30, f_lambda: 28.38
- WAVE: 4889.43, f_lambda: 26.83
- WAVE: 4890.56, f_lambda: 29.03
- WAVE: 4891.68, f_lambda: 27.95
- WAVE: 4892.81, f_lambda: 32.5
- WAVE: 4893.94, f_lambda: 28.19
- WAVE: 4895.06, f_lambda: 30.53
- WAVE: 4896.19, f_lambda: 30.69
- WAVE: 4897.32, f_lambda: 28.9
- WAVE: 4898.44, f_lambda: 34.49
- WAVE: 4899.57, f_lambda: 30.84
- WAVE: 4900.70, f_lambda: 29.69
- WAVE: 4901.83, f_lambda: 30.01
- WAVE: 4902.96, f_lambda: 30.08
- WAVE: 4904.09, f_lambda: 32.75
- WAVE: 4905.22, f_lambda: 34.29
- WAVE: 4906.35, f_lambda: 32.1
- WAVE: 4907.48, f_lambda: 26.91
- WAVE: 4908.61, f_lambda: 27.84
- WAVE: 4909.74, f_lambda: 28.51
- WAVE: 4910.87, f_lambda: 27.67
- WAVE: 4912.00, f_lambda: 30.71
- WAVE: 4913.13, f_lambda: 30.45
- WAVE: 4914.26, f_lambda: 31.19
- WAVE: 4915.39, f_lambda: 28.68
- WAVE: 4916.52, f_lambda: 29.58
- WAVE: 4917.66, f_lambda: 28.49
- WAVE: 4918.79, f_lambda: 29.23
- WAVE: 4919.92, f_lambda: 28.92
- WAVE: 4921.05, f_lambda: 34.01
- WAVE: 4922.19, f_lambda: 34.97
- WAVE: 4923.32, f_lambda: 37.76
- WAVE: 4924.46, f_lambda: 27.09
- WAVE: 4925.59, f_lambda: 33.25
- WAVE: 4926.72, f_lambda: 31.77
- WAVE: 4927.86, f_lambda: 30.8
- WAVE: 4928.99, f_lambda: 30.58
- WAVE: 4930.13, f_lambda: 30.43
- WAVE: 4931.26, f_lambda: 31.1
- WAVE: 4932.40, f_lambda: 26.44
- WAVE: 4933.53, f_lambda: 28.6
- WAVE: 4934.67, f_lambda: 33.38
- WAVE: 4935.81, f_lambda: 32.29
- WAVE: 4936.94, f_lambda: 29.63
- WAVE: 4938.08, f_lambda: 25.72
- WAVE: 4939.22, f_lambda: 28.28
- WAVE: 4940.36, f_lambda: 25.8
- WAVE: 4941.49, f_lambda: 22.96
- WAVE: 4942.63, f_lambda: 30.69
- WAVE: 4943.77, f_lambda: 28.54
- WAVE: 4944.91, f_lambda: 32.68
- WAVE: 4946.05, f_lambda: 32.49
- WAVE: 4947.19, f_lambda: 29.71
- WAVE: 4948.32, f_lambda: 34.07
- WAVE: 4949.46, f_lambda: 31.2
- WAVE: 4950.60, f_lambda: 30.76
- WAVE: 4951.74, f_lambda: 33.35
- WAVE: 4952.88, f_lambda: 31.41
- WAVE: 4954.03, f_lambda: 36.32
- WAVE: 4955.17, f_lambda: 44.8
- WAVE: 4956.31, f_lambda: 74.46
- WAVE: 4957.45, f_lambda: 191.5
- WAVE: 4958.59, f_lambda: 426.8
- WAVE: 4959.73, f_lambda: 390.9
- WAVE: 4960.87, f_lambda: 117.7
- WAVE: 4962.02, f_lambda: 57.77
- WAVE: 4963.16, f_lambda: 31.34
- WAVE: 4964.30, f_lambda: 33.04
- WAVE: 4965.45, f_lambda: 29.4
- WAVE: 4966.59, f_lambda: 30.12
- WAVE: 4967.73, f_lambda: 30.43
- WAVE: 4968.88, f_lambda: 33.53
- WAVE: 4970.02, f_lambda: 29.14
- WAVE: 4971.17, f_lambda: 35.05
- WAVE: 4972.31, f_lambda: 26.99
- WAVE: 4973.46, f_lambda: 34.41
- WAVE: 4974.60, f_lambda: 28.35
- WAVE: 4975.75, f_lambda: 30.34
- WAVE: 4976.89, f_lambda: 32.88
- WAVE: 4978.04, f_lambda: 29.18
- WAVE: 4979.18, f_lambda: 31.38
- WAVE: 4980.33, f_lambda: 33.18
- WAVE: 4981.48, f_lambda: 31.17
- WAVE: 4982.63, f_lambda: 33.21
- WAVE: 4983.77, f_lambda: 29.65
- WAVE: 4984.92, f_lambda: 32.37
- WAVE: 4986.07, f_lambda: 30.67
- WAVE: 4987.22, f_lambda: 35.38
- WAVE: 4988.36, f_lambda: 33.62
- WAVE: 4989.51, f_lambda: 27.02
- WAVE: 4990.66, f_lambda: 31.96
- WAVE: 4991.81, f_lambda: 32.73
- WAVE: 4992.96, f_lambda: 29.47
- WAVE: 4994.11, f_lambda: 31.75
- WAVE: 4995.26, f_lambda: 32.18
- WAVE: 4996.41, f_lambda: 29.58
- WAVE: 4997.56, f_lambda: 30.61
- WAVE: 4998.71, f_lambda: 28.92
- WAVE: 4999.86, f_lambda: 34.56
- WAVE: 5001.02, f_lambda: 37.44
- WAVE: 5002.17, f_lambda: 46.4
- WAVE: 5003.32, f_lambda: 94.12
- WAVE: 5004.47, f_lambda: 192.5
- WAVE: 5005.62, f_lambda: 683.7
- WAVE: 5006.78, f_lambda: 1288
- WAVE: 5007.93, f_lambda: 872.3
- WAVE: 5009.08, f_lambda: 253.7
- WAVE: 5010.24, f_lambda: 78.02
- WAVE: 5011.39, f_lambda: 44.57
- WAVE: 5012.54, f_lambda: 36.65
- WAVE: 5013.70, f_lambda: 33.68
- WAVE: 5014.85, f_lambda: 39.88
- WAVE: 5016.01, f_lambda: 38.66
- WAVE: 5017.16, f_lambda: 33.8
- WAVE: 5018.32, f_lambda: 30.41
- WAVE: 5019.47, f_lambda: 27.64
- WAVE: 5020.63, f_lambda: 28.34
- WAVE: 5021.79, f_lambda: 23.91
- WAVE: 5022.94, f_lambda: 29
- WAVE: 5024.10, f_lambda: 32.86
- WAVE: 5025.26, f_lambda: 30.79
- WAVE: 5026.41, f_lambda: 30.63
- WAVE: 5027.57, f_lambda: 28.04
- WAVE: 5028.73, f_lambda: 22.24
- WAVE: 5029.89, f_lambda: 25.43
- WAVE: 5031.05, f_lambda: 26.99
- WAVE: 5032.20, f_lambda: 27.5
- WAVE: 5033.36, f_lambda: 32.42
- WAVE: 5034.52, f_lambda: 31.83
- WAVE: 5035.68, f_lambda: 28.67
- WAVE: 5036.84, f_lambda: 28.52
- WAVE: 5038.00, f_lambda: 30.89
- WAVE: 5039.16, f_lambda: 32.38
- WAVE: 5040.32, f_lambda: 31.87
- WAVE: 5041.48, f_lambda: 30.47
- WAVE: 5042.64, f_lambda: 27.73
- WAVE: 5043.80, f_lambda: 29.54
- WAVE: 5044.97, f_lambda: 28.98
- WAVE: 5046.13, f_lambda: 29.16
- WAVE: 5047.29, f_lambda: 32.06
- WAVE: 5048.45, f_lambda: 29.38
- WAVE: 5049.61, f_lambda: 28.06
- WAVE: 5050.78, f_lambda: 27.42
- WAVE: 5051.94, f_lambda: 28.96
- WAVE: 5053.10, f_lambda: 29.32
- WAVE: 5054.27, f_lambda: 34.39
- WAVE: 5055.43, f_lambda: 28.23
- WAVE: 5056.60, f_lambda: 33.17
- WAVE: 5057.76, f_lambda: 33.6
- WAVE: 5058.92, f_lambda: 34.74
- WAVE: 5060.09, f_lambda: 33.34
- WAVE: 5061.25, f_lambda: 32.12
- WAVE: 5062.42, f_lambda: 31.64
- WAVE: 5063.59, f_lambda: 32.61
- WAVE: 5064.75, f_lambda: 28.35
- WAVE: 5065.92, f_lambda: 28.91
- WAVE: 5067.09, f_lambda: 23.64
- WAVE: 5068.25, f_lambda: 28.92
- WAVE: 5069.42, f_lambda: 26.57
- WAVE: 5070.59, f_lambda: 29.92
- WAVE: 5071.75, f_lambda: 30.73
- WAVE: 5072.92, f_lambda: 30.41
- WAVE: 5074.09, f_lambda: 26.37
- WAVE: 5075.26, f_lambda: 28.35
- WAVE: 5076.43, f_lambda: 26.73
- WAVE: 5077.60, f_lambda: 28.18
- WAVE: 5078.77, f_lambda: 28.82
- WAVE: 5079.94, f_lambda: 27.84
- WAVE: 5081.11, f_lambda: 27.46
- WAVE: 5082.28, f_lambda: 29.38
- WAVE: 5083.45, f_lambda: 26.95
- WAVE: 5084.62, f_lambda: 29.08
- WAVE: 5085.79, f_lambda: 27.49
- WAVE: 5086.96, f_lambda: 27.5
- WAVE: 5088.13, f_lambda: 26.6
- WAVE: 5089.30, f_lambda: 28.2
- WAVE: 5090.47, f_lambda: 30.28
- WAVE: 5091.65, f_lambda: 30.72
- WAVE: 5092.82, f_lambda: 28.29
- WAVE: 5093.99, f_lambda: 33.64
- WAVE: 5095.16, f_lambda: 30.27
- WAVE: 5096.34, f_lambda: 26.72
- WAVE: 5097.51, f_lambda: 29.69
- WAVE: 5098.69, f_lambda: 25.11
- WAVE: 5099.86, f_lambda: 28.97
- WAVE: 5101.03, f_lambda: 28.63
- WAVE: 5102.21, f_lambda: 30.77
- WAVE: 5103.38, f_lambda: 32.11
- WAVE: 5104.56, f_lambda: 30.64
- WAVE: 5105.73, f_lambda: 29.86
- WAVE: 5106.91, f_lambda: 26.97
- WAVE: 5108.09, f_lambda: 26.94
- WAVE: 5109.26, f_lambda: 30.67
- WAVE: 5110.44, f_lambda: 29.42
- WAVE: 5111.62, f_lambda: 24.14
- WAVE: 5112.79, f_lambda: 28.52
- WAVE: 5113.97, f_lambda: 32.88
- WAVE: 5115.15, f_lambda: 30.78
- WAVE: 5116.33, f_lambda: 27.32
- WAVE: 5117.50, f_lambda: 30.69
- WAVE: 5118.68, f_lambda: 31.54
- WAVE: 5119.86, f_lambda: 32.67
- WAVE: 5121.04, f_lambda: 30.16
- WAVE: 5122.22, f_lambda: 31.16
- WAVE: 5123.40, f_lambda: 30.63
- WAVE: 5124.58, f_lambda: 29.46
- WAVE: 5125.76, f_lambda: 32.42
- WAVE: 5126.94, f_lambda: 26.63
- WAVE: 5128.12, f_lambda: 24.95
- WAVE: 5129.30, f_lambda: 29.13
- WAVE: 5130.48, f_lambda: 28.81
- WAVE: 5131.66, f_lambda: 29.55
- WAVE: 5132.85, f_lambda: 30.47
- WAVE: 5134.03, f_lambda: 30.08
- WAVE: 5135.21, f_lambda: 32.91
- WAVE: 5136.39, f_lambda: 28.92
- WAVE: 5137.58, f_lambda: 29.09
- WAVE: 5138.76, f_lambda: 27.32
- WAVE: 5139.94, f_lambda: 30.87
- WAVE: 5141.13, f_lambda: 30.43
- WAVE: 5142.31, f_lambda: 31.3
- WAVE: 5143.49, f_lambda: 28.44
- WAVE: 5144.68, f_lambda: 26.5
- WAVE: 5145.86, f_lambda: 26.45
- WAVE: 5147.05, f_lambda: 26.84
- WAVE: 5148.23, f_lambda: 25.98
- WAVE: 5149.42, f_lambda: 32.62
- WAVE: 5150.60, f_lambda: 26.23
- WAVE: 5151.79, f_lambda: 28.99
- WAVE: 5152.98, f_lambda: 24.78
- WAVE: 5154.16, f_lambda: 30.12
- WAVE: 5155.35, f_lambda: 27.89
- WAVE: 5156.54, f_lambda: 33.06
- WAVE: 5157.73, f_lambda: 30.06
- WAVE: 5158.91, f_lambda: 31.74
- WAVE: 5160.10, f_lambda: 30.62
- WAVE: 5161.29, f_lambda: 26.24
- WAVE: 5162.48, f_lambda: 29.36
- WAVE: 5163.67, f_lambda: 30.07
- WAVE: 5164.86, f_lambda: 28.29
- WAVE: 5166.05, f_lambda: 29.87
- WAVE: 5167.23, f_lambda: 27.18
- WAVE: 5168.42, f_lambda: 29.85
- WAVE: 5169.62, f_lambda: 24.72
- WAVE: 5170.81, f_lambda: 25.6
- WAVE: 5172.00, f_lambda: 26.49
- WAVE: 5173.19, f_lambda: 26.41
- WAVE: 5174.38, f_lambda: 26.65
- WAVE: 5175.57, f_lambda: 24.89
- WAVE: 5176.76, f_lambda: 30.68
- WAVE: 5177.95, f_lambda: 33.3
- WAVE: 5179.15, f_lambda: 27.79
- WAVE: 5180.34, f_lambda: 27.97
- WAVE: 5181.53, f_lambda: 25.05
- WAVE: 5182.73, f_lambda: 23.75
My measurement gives 5.95 Angstrom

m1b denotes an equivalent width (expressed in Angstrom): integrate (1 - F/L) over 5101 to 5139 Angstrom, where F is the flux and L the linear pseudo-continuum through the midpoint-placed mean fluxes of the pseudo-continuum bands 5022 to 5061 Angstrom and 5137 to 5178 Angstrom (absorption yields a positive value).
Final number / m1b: -0.9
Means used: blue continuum 29.9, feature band 29.6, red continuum 28.5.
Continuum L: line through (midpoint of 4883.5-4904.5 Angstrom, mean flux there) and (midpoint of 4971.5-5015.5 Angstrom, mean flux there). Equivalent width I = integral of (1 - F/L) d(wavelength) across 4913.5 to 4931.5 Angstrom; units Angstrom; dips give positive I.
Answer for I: 7.7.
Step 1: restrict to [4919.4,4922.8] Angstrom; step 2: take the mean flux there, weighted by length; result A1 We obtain 32.8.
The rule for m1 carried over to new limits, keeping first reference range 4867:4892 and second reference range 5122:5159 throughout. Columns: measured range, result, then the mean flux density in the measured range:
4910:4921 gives -0.4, 29.6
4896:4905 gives -0.8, 31.1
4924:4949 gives -1.0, 29.9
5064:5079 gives 0.4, 28.2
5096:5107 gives 0.0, 29.1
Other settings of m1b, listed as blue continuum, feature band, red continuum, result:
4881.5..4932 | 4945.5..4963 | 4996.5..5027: -2.4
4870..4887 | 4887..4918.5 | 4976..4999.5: -0.2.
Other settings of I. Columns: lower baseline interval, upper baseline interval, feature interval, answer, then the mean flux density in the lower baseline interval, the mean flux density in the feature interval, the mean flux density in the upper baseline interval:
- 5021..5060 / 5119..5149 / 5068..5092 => 0.9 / 29.7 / 28.4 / 29.3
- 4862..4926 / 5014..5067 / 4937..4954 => 1.8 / 35.3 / 30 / 30.3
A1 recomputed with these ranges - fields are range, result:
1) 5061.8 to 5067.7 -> 29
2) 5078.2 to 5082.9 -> 28.4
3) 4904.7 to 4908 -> 31.1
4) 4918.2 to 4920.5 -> 29.2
